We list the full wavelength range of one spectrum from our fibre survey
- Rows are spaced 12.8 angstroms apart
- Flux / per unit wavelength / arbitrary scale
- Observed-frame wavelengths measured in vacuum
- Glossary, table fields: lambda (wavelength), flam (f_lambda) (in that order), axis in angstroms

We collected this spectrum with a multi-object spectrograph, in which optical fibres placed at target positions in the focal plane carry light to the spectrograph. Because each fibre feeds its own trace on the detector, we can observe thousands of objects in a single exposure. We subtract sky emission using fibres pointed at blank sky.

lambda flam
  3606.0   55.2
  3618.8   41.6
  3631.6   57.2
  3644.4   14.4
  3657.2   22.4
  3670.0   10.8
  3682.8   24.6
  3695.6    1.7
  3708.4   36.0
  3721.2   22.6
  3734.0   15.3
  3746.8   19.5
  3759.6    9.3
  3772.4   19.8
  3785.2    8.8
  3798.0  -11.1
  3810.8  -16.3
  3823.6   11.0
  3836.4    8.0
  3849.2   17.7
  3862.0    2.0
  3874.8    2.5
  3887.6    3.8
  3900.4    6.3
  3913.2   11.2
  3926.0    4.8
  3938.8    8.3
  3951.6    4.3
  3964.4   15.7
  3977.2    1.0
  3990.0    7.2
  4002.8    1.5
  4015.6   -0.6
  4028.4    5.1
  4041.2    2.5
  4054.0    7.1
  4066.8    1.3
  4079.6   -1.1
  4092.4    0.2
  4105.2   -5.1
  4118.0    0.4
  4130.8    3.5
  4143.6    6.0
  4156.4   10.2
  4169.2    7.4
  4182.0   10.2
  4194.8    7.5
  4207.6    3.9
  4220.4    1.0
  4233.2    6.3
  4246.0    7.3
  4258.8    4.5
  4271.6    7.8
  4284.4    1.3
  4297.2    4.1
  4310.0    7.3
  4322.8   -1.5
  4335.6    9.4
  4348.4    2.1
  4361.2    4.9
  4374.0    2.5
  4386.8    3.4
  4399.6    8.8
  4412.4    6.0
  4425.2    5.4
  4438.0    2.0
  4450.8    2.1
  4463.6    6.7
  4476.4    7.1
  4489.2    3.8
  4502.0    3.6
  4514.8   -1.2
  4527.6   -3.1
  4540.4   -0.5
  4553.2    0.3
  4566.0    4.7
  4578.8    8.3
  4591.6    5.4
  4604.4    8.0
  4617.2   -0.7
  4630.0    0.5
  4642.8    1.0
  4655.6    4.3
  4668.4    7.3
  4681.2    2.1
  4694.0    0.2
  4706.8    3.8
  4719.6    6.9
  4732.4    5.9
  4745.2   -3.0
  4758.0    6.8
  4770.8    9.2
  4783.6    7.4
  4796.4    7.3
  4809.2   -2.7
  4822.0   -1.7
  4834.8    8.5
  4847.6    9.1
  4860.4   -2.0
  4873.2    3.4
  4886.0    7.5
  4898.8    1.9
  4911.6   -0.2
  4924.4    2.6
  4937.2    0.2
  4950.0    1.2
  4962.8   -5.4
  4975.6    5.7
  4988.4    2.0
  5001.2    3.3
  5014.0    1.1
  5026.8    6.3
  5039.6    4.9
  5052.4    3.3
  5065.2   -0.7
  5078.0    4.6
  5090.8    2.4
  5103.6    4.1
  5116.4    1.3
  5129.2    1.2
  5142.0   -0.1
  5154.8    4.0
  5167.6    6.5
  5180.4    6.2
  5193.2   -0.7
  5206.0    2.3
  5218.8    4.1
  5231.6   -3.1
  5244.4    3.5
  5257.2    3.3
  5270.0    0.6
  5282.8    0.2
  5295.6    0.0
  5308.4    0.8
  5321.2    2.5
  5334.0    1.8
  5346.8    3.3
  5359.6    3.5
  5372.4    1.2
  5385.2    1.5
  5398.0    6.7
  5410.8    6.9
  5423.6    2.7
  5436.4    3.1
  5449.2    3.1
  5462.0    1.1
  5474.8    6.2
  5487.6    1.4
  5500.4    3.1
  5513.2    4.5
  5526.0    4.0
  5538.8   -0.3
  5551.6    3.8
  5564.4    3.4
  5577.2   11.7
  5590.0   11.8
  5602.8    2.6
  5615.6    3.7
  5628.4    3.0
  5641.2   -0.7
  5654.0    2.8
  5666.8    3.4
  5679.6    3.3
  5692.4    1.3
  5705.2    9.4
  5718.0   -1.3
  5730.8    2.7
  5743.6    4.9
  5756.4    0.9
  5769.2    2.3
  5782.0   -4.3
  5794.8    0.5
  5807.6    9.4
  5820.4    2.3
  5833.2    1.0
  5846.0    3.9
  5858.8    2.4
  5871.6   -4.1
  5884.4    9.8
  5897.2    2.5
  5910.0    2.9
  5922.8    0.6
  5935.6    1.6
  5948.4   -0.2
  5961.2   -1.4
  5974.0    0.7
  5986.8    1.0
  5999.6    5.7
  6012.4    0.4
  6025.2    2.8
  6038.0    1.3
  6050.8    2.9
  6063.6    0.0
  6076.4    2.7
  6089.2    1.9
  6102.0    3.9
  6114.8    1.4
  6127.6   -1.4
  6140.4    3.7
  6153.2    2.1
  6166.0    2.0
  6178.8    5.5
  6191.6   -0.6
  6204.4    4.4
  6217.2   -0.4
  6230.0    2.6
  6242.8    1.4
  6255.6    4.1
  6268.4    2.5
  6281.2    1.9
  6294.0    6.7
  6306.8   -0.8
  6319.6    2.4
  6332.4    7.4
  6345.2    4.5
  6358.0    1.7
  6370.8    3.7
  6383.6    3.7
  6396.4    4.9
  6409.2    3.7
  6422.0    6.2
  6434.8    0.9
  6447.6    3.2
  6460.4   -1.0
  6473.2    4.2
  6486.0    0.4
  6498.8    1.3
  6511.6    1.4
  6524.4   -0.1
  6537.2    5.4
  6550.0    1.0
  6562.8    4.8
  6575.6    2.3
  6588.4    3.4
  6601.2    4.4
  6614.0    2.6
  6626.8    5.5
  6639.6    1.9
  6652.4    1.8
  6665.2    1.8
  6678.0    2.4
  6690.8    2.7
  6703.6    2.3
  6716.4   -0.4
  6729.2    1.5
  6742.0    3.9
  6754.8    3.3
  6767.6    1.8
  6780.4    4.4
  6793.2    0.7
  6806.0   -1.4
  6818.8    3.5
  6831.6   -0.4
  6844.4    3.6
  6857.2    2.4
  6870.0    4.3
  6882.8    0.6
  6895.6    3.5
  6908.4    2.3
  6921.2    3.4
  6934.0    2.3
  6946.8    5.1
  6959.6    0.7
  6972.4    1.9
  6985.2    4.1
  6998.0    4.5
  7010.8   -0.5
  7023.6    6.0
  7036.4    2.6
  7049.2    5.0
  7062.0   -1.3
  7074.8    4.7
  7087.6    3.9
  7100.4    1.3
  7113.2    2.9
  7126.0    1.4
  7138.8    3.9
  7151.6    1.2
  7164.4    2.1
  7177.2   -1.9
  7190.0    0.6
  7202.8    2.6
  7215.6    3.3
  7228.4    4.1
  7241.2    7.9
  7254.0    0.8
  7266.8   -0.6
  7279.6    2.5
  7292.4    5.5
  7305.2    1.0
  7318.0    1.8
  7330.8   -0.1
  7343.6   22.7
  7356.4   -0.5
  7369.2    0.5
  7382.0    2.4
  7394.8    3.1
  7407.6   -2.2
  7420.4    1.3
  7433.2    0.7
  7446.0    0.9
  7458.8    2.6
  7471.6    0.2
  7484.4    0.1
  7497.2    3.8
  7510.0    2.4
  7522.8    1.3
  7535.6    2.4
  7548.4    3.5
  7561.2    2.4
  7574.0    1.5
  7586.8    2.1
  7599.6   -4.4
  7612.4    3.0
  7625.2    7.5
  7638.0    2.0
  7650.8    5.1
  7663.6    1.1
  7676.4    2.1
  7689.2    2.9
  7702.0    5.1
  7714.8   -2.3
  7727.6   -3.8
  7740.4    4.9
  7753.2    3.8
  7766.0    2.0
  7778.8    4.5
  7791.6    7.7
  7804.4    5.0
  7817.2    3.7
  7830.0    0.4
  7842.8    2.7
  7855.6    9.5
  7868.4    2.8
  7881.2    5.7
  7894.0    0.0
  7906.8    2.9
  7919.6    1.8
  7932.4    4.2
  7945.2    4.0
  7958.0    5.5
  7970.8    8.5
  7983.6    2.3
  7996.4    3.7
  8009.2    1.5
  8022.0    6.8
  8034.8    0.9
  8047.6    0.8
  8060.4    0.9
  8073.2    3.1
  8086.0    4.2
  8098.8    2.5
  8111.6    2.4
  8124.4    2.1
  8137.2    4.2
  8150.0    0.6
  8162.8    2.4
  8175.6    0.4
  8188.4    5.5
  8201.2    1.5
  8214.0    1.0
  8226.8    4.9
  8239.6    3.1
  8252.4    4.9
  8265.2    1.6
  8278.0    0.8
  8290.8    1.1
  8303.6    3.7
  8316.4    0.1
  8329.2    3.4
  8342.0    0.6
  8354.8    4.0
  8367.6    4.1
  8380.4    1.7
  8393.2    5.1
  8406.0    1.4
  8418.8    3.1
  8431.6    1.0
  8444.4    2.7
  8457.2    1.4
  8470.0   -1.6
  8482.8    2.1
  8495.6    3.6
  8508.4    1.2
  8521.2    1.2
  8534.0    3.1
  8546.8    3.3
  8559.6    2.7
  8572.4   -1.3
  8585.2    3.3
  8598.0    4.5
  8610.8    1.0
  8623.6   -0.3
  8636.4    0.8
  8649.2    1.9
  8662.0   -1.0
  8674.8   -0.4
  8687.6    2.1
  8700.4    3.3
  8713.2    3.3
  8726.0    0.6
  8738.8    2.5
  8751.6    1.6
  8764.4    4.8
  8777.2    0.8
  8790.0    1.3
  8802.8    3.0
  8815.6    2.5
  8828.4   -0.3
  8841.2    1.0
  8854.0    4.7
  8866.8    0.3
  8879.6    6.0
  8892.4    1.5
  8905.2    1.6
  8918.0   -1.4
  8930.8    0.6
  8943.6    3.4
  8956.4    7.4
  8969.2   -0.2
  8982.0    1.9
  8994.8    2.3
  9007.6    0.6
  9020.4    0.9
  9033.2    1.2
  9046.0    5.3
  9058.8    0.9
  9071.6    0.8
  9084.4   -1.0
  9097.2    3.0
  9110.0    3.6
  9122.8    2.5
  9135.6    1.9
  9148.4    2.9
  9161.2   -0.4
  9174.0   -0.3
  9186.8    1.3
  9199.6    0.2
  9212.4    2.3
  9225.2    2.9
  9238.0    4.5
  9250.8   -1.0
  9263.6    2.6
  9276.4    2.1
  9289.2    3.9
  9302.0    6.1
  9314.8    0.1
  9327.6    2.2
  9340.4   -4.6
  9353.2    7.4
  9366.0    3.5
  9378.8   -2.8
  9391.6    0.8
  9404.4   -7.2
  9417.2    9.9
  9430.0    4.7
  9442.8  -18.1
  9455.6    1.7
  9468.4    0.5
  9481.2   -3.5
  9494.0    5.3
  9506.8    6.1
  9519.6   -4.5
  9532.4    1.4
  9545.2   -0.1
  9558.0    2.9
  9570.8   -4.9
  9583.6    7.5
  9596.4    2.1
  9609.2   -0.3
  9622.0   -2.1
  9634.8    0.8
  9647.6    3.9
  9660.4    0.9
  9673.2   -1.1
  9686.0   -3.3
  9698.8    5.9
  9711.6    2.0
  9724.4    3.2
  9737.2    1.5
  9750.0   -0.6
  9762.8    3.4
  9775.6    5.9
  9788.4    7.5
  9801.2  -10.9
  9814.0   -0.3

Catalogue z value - 0.970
